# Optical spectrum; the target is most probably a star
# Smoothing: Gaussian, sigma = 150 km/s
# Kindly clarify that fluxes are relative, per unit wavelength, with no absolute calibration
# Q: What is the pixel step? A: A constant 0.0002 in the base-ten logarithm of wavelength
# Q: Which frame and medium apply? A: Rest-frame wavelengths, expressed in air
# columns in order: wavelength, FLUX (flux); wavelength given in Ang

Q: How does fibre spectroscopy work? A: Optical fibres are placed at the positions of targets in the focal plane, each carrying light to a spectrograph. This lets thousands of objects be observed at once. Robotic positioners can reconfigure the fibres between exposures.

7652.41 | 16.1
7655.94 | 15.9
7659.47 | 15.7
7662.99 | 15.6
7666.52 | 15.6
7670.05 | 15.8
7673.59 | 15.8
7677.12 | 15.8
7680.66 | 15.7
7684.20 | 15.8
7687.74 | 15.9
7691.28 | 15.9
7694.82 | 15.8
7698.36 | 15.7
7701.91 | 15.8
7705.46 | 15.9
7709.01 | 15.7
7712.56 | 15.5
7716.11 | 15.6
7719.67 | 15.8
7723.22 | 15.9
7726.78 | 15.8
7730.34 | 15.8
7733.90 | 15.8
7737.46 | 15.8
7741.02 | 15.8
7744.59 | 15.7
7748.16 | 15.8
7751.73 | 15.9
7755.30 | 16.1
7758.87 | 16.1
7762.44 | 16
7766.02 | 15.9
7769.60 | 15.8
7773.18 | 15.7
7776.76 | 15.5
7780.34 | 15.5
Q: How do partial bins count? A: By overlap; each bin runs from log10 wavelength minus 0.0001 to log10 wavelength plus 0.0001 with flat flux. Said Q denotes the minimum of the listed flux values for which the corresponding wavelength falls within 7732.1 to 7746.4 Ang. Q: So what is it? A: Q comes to 15.7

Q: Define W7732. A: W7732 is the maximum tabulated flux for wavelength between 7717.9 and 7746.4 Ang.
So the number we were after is 15.9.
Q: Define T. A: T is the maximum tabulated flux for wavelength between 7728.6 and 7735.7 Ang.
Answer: 15.8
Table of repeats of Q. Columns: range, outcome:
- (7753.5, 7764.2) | 16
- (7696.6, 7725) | 15.5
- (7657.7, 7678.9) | 15.6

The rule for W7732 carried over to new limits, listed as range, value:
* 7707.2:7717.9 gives 15.7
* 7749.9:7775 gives 16.1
